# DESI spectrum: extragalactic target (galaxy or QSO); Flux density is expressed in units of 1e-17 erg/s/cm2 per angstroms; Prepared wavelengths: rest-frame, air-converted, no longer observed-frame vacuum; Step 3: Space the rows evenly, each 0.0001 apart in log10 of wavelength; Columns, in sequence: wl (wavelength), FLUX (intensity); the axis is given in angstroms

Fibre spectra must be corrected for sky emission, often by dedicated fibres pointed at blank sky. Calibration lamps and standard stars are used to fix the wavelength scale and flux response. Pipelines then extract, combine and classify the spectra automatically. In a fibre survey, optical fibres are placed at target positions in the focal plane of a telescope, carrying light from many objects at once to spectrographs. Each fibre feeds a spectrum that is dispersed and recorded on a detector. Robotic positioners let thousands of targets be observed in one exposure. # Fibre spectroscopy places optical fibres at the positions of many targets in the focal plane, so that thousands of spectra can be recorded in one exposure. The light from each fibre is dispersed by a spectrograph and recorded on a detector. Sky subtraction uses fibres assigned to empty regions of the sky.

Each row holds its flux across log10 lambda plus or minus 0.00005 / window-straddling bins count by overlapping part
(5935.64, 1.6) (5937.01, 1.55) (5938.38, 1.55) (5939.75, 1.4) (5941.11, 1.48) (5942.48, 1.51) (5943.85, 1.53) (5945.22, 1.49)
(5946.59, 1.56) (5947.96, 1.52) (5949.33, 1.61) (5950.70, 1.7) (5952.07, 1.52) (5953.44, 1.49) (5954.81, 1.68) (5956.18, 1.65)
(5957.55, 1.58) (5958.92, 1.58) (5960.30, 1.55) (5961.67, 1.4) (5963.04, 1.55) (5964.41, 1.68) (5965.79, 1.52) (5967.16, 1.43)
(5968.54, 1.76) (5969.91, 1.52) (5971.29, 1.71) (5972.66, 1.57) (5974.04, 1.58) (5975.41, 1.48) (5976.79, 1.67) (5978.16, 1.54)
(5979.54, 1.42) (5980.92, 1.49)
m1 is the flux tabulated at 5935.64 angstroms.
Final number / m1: 1.6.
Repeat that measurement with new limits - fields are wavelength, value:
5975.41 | 1.48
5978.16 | 1.54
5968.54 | 1.76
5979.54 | 1.42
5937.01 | 1.55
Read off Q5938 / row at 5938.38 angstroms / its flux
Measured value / 1.55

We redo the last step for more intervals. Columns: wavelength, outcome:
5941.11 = 1.48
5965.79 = 1.52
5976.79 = 1.67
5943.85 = 1.53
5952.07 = 1.52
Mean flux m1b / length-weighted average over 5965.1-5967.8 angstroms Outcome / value 1.48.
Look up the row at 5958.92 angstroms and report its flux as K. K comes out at 1.58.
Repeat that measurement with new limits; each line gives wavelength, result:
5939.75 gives 1.4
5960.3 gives 1.55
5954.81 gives 1.68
